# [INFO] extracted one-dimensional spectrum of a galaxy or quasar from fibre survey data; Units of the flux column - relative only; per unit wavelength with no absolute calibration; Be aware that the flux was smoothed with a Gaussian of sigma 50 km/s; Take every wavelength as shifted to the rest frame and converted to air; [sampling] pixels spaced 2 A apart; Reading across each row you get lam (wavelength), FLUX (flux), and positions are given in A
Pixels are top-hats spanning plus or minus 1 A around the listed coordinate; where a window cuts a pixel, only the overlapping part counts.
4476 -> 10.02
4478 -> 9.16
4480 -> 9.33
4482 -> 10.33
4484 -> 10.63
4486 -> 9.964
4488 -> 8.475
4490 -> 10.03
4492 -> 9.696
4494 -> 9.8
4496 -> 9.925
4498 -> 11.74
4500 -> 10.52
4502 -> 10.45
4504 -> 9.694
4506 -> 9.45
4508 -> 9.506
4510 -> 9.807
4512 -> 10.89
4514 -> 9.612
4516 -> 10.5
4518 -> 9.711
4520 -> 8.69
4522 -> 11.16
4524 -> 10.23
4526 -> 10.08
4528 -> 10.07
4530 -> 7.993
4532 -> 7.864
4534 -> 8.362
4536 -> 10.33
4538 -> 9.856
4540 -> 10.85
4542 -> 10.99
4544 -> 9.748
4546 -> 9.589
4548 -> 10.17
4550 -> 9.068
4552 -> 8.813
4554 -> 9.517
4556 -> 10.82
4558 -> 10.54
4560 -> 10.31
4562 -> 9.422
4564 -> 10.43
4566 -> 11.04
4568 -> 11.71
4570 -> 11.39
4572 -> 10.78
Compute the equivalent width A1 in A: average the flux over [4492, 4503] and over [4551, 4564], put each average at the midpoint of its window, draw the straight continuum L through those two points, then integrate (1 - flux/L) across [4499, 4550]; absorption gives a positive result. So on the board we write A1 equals 1.9 A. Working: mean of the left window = 10.4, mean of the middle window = 9.83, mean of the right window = 9.94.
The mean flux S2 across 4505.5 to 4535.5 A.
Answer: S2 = 9.61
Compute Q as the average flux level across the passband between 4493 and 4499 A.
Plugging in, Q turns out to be 10.5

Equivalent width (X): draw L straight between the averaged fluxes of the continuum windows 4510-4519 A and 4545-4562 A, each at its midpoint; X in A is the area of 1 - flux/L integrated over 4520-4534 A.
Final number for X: 0.9 A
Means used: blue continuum 10.1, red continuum 9.83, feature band 9.42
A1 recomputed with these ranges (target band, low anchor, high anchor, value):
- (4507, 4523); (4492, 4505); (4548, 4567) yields 0.4 A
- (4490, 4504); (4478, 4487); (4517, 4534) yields -0.7 A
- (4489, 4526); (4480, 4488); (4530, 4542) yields -1.3 A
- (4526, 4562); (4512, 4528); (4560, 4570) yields 2.4 A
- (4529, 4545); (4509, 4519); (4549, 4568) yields 0.9 A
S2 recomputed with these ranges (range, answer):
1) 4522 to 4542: 9.67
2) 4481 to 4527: 10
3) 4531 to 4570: 10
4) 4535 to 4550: 10.1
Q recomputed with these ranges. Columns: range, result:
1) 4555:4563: 10.3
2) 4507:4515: 9.95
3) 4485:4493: 9.54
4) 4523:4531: 9.59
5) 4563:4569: 11.1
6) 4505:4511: 9.59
